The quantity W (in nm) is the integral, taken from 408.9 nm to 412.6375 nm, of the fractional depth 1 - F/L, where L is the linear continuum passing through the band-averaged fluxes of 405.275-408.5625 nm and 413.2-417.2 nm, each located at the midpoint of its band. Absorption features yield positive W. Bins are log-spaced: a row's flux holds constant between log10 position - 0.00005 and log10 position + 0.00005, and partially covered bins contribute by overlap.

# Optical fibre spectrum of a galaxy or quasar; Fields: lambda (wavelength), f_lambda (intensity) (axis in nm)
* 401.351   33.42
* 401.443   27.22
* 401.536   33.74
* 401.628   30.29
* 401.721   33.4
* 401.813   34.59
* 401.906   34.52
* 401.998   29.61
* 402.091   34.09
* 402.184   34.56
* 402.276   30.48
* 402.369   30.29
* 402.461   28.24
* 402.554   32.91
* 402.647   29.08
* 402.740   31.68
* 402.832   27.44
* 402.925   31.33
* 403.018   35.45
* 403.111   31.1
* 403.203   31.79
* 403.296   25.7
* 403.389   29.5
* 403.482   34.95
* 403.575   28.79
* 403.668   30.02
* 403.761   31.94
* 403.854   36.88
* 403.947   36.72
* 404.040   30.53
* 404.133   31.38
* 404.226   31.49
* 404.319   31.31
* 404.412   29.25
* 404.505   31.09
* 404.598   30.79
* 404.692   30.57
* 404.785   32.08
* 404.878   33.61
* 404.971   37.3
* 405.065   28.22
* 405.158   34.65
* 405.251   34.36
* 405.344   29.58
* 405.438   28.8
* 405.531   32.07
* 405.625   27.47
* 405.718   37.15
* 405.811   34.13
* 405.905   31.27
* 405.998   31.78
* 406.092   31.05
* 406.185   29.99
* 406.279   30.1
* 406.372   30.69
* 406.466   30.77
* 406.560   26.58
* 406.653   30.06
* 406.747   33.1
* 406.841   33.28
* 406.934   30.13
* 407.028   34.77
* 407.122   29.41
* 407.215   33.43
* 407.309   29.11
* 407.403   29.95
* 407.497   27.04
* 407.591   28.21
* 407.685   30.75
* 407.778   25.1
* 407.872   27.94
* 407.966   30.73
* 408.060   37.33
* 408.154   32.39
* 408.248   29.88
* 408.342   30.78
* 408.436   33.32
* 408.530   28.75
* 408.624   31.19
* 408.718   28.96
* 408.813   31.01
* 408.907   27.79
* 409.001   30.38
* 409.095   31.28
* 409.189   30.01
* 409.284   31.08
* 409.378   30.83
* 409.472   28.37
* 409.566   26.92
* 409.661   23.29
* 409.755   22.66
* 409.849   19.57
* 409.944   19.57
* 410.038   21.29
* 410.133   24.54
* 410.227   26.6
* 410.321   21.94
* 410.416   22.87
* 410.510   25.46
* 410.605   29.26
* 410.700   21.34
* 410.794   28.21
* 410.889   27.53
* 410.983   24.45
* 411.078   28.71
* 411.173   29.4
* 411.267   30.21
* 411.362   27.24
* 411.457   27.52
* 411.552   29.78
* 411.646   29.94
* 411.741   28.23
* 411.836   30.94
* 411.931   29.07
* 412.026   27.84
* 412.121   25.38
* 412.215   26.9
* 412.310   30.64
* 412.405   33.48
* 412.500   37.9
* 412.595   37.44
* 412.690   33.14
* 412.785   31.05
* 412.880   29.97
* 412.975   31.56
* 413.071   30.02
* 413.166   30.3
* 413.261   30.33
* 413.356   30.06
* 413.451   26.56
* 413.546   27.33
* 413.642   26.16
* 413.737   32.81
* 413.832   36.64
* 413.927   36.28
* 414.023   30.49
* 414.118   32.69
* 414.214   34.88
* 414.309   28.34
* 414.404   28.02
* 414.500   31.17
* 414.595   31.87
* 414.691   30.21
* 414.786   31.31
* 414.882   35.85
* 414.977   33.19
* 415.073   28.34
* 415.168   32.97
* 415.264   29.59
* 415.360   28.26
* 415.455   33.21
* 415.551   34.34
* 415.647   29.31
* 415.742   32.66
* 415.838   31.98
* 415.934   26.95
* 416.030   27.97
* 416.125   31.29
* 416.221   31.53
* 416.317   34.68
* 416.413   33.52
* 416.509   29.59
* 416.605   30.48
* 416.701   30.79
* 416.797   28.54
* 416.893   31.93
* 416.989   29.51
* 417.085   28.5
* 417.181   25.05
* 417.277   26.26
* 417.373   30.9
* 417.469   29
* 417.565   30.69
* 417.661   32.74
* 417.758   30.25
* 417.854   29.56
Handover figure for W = 0.388 nm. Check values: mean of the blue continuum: 30.8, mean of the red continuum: 30.9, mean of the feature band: 27.6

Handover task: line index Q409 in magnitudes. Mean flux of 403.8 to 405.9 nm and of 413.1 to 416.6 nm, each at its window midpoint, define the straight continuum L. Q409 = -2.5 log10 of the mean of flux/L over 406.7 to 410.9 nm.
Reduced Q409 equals 0.12 mag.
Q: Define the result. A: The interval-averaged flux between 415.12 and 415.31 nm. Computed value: 31.3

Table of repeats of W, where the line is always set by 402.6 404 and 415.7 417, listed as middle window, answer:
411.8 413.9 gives 0.02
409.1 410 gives 0.15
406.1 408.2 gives 0.05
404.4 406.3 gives -0.02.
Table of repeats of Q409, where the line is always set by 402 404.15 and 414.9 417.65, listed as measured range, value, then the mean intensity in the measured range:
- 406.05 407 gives 0.02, 30.7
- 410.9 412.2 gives 0.09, 28.3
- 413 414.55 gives 0.00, 30.8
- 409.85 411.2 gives 0.24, 24.8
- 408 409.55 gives 0.01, 30.8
